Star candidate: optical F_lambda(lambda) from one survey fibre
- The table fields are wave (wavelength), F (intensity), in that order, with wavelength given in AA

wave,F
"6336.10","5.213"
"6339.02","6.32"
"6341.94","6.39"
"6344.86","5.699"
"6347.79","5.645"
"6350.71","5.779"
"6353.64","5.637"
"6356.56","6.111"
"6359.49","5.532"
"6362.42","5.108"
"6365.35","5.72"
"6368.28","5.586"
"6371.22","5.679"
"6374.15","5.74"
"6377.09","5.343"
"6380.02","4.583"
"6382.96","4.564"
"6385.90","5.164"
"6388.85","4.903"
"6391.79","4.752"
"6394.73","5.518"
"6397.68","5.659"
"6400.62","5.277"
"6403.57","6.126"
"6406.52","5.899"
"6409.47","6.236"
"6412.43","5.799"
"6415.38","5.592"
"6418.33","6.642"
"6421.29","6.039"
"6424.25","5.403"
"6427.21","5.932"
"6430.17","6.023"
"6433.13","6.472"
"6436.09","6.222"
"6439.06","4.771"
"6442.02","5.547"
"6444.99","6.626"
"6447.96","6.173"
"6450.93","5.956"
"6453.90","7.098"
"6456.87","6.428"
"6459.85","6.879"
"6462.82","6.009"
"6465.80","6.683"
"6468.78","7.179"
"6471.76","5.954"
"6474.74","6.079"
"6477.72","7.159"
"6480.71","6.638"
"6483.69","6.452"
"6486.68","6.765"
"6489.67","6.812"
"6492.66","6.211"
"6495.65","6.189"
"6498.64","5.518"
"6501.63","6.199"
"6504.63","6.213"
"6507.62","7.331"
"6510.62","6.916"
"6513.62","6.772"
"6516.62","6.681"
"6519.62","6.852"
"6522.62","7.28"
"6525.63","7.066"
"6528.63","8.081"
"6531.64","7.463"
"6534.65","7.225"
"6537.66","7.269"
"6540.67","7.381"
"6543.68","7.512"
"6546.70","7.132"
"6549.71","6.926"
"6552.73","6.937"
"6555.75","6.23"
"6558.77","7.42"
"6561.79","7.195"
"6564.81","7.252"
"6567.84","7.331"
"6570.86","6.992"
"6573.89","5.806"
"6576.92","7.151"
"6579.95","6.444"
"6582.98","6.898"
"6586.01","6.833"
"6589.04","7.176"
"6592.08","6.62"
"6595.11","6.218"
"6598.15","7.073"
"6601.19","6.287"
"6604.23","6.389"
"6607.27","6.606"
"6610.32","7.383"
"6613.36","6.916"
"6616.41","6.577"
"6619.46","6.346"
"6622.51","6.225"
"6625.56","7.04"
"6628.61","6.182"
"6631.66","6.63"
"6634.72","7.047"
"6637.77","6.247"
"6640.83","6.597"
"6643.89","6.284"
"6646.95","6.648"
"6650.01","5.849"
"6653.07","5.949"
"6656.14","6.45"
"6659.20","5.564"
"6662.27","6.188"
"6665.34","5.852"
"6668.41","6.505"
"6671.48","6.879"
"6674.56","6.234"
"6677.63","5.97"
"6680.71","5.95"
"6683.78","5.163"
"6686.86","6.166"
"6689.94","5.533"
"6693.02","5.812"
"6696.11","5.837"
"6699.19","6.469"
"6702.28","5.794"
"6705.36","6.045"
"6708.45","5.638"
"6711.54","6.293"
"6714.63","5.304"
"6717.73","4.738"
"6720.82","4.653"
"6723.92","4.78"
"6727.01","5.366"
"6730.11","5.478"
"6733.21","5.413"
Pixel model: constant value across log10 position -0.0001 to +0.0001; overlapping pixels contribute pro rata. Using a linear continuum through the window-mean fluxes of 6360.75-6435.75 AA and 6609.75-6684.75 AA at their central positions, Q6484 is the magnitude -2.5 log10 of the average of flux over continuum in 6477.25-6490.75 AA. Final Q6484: -0.15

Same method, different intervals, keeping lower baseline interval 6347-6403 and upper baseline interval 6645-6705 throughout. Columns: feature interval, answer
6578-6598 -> -0.152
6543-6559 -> -0.204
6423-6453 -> -0.078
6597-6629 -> -0.128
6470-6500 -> -0.137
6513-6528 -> -0.223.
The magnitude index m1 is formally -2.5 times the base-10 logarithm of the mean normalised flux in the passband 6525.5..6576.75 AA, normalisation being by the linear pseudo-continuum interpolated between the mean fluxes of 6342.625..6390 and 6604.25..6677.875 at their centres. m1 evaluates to -0.17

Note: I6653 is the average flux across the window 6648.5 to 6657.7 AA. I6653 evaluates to 6.08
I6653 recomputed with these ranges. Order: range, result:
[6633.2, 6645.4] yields 6.55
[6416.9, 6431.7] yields 6.01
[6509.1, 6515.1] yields 6.84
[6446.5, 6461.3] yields 6.51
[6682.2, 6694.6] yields 5.67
